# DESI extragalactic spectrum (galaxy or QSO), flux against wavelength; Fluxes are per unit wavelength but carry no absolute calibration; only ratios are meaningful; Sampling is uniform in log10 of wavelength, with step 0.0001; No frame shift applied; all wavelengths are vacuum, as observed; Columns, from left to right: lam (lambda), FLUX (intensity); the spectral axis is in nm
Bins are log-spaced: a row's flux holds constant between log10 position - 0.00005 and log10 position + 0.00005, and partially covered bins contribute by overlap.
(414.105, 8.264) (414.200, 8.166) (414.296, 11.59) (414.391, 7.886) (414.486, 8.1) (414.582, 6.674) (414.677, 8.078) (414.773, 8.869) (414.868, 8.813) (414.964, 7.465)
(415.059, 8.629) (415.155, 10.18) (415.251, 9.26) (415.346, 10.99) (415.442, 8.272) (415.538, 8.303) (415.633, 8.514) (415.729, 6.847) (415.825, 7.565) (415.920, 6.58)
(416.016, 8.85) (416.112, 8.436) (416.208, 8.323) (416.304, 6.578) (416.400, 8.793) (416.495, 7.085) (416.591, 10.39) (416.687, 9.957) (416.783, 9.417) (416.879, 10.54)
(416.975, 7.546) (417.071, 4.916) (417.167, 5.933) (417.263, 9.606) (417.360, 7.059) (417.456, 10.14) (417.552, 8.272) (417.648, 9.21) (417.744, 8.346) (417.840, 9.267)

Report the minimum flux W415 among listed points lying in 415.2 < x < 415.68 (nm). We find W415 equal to 8.272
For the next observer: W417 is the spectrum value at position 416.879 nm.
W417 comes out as 10.54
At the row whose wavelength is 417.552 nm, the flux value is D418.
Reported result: 8.272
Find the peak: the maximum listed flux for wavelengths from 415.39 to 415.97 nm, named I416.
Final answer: 8.514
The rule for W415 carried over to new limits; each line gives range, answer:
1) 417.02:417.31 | 4.916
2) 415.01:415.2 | 8.629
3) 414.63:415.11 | 7.465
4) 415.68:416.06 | 6.58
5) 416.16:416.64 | 6.578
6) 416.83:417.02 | 7.546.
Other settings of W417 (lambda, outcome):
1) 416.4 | 8.793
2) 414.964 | 7.465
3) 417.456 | 10.14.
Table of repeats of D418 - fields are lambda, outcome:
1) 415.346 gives 10.99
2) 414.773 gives 8.869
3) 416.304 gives 6.578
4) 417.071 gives 4.916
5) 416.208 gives 8.323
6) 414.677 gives 8.078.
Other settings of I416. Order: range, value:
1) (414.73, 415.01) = 8.869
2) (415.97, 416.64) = 10.39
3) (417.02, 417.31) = 9.606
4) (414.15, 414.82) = 11.59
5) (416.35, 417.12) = 10.54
